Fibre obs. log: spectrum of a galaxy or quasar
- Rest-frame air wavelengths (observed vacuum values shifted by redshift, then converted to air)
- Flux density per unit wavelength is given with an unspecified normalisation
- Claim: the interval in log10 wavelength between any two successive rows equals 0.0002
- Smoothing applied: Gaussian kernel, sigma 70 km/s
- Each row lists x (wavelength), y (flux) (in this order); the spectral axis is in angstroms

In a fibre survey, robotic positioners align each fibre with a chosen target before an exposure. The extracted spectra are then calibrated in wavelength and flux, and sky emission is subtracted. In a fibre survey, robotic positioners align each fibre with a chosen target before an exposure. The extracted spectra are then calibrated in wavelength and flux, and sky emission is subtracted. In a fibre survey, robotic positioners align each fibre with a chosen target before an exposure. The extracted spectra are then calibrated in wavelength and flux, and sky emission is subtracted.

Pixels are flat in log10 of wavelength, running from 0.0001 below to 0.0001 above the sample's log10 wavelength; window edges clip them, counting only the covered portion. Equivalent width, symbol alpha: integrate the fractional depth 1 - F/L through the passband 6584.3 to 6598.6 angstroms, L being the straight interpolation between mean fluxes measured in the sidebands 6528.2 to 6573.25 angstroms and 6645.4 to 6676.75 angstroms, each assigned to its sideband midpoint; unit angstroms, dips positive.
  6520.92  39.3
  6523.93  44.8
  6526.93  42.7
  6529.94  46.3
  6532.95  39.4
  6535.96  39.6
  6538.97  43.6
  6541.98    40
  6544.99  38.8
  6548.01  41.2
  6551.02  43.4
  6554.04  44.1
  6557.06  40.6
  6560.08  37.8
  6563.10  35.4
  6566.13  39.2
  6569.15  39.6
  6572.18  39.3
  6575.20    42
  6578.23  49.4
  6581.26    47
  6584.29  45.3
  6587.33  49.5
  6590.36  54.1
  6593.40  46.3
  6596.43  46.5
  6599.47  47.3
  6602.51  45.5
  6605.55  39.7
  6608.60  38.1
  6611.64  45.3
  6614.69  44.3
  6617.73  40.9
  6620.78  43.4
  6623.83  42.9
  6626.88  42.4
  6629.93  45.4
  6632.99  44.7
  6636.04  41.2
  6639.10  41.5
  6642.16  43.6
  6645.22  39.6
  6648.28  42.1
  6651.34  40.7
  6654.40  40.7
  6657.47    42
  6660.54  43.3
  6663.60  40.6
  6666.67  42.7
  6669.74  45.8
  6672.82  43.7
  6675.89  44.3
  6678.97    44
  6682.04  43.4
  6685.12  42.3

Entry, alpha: -2.6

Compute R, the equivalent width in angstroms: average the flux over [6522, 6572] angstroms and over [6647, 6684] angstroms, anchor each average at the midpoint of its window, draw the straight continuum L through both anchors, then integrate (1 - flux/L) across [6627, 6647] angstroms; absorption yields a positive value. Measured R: -0.14 angstroms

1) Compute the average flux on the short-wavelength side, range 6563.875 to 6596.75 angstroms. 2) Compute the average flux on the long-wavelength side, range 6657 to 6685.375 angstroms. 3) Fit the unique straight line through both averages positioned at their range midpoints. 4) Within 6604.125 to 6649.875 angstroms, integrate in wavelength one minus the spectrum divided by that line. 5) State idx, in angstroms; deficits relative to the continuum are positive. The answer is 1.9 angstroms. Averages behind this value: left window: 45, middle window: 42.3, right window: 43.3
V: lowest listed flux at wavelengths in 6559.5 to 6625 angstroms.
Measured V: 35.4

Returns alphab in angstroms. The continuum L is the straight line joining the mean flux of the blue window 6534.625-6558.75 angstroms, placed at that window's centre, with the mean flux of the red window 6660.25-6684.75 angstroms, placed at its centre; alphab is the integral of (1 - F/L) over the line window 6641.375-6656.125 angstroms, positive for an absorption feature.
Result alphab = 0.6 angstroms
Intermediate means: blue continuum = 41.4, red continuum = 43.4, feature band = 41.2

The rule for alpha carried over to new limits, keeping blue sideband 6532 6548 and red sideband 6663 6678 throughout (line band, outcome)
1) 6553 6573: 0.8 angstroms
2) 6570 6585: -1.1 angstroms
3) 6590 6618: -1.8 angstroms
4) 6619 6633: -0.4 angstroms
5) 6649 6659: 0.5 angstroms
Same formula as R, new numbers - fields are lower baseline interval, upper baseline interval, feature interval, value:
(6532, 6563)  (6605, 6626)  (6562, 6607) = -3.3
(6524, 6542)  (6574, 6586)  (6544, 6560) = 0.9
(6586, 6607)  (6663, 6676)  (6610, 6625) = 0.9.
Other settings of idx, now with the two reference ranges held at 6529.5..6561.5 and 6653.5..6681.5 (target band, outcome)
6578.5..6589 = -1.5 angstroms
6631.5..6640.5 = 0.0 angstroms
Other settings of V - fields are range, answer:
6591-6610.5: 38.1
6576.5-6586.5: 45.3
